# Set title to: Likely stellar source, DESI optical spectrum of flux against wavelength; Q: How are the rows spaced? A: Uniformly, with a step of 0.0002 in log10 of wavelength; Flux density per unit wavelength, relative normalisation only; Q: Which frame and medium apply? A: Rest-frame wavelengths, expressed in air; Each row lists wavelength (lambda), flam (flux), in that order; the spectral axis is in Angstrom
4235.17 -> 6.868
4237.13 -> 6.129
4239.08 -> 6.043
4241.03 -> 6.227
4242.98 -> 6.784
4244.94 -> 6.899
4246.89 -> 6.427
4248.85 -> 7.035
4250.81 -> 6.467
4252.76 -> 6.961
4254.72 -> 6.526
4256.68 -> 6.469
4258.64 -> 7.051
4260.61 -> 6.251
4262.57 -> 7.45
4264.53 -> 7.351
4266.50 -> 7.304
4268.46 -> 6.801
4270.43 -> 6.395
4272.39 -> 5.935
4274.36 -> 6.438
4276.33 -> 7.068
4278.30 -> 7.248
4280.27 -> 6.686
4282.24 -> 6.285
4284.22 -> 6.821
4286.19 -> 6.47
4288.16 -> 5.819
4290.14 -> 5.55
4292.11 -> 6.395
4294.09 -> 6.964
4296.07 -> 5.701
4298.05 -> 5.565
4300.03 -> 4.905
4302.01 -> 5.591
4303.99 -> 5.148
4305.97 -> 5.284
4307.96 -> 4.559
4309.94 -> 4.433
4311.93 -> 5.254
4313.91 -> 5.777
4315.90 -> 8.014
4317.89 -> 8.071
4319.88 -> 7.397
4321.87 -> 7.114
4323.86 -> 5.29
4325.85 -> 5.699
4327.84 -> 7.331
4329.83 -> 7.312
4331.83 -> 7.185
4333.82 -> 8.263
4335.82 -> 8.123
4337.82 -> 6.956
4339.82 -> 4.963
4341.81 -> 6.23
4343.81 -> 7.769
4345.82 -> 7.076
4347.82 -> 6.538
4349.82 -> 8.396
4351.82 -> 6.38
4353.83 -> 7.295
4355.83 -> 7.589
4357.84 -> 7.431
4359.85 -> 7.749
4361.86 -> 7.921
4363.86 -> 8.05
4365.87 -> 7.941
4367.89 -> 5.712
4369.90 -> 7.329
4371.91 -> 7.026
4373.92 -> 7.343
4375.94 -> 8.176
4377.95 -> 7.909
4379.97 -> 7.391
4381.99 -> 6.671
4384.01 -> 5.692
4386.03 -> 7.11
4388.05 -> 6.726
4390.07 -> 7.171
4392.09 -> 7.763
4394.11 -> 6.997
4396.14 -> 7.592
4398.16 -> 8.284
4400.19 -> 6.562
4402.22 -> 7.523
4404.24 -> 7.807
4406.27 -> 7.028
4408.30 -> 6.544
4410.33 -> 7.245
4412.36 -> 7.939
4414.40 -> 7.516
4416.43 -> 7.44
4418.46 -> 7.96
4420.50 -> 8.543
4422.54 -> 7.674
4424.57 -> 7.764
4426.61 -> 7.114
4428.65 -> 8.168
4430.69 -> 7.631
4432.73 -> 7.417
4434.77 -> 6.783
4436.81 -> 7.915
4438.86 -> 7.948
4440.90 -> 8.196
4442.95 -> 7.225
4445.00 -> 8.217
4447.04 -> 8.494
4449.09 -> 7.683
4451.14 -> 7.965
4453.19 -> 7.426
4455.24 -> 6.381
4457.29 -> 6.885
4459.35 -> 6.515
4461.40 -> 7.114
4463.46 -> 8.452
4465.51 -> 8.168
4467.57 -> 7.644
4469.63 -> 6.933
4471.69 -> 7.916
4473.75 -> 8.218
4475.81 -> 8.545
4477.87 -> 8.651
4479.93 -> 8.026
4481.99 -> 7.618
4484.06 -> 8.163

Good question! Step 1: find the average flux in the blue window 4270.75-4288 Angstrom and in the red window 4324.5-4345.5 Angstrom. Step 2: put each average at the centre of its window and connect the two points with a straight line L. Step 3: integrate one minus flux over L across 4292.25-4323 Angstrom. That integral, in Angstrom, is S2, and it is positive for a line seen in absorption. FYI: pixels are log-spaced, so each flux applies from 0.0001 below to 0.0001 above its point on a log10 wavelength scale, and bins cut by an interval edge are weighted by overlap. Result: 3.5 Angstrom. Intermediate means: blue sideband 6.57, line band 5.99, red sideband 6.96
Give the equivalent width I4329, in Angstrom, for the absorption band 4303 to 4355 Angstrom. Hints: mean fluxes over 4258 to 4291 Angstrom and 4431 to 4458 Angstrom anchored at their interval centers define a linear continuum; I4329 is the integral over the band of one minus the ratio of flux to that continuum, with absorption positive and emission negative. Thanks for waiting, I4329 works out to 2.5 Angstrom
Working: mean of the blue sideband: 6.64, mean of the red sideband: 7.59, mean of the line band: 6.62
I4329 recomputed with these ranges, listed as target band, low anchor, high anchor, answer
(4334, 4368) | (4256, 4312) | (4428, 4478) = -2.34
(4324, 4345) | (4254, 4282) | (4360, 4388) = 0.46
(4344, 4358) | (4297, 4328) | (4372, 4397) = -1.38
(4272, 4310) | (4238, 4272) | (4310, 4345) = 4.39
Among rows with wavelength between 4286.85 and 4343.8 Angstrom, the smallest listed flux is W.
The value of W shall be 4.433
